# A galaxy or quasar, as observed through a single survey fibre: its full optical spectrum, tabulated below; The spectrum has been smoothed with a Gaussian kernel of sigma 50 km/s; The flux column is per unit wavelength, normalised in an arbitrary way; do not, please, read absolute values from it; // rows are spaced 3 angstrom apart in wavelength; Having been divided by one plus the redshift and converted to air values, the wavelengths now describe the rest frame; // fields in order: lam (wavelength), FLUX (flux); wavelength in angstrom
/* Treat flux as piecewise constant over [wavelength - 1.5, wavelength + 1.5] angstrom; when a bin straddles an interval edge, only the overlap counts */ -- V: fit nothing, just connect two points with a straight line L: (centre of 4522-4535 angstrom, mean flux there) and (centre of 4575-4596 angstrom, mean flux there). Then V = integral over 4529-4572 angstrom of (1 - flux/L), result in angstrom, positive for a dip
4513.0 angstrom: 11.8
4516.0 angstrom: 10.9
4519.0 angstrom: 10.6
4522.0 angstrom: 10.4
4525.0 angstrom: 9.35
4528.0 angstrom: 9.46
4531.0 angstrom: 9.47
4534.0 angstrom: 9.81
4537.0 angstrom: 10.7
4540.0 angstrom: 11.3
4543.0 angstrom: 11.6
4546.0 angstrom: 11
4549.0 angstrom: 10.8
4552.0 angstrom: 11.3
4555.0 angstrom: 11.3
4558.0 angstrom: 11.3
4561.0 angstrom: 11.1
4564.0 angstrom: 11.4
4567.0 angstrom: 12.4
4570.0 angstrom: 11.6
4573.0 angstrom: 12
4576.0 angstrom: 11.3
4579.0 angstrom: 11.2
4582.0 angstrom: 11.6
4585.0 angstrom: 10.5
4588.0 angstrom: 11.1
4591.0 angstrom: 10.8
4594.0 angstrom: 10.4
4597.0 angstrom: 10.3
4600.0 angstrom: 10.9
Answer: -3.9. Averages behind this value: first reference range 9.61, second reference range 11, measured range 11.1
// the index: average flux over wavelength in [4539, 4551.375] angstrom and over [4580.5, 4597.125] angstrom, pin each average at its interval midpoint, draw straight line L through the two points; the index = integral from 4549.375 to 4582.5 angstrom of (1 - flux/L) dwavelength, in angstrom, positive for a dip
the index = -1.4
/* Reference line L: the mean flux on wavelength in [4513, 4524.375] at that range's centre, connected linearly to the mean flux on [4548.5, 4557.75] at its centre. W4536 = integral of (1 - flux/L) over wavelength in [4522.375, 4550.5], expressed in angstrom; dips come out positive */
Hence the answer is 1.5 angstrom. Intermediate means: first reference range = 10.7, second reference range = 11.2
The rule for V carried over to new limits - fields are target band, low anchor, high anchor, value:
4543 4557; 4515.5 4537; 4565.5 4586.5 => -0.57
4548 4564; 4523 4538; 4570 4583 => -0.68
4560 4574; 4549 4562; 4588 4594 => -0.82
